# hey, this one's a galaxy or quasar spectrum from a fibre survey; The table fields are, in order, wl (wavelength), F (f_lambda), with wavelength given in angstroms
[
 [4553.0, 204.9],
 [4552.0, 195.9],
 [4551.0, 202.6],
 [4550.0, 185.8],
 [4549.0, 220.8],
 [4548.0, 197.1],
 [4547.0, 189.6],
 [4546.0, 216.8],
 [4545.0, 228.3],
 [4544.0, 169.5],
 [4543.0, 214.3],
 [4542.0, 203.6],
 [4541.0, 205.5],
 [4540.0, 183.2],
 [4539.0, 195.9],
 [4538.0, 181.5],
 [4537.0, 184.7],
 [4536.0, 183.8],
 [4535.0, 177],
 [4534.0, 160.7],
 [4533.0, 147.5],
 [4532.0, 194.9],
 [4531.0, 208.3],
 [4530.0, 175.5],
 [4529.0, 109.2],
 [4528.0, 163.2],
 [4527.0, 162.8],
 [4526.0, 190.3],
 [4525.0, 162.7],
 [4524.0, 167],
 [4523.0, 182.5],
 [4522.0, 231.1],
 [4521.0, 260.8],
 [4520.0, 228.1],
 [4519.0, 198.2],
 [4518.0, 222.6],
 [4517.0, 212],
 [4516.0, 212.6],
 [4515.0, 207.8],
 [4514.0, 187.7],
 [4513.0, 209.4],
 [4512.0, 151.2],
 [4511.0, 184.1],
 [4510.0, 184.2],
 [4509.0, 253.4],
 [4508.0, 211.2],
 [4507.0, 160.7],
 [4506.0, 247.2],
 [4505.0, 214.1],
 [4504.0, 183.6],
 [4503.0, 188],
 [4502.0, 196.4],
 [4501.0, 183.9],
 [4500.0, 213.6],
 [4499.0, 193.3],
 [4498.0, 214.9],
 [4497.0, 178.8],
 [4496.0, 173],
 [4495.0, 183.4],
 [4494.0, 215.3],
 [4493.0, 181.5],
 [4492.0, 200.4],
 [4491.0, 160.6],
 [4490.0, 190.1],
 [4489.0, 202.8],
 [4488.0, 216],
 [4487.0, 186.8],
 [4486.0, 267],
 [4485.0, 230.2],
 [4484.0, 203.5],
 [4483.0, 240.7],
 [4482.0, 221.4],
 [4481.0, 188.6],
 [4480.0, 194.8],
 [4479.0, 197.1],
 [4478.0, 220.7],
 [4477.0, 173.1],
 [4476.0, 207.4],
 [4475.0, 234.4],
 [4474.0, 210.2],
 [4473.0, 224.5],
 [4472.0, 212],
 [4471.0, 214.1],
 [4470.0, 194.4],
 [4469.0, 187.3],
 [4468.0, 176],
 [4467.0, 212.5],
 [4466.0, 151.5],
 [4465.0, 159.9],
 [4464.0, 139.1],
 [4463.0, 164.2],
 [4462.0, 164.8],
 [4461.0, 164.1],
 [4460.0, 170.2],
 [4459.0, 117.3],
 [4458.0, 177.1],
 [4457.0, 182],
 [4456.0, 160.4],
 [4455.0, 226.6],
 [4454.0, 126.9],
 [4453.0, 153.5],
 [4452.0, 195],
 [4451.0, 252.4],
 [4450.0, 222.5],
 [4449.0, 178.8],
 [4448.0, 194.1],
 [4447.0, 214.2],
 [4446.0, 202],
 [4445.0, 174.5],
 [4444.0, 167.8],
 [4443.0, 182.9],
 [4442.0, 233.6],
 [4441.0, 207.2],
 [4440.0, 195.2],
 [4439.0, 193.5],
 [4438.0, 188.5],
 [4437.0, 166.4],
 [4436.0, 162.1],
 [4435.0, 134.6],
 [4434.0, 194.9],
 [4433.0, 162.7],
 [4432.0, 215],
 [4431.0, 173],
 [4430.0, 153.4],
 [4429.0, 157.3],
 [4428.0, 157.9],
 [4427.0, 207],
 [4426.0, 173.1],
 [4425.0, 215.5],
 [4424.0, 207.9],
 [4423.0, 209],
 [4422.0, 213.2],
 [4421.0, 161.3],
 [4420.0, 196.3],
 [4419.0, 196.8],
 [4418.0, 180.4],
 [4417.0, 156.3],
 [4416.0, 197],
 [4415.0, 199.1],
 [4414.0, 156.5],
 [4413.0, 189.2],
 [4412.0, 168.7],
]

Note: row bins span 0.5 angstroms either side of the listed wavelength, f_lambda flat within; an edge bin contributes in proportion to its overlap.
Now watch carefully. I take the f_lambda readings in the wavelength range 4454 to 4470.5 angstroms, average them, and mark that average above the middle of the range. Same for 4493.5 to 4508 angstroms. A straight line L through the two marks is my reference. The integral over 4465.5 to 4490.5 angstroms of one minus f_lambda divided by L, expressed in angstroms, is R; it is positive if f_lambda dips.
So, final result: -3.46 angstroms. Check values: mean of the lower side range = 170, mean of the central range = 206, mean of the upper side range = 197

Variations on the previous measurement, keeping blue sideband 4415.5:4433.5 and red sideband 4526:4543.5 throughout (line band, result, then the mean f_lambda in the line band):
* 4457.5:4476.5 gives -0.01 angstroms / 183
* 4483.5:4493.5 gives -1.20 angstroms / 204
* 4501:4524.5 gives -2.96 angstroms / 204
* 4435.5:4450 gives -0.54 angstroms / 191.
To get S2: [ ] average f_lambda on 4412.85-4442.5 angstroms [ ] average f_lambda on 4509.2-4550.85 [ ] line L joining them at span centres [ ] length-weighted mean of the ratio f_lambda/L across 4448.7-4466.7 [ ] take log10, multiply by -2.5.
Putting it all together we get 0.09 mag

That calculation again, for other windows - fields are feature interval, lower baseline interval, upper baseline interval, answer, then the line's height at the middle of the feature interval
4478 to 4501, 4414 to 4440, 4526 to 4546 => -0.112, 183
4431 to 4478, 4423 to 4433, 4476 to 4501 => 0.035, 192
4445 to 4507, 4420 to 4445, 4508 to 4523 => 0.021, 198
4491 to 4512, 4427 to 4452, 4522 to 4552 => -0.054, 186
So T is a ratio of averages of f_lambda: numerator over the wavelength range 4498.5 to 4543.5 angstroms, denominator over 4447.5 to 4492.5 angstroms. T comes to 1.00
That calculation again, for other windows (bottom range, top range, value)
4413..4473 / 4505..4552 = 1.06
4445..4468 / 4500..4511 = 1.13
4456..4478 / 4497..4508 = 1.09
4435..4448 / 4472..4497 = 1.09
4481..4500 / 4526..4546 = 0.90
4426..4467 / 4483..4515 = 1.12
